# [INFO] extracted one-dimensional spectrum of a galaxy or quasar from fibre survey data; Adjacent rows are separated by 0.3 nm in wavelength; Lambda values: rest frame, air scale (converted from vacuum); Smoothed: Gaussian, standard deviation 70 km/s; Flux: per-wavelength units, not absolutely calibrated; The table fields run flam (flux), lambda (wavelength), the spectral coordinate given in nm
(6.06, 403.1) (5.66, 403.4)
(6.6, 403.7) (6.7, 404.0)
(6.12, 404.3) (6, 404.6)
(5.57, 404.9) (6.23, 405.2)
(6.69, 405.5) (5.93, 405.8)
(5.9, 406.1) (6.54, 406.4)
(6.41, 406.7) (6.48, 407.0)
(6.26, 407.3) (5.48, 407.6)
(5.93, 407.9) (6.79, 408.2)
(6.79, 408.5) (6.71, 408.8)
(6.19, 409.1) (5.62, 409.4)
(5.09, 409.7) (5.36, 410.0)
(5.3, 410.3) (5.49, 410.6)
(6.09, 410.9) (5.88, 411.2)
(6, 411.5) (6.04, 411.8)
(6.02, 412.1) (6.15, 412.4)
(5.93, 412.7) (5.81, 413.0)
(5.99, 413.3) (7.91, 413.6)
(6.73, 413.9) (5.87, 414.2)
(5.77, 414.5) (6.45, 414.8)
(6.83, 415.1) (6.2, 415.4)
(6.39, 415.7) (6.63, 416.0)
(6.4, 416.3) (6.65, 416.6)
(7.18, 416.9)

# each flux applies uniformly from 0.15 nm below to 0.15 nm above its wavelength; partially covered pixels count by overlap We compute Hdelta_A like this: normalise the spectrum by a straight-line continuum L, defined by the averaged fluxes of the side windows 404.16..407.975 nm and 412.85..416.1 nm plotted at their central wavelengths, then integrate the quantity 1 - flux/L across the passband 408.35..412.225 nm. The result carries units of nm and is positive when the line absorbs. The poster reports 0.23 nm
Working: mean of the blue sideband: 6.12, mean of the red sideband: 6.41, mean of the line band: 5.89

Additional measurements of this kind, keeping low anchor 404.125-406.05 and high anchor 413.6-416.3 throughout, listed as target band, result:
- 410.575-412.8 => 0.12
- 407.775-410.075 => 0.05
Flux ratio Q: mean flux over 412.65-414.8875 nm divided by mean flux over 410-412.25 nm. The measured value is 1.1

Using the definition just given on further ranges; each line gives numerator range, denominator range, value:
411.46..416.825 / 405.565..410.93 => 1.05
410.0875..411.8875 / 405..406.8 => 0.92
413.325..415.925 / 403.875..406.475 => 1.05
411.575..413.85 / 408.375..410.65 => 1.08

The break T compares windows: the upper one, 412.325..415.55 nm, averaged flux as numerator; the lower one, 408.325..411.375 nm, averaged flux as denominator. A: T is 1.1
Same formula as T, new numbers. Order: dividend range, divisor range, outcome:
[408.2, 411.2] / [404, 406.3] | 0.96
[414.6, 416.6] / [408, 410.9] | 1.09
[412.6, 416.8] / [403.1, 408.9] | 1.03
